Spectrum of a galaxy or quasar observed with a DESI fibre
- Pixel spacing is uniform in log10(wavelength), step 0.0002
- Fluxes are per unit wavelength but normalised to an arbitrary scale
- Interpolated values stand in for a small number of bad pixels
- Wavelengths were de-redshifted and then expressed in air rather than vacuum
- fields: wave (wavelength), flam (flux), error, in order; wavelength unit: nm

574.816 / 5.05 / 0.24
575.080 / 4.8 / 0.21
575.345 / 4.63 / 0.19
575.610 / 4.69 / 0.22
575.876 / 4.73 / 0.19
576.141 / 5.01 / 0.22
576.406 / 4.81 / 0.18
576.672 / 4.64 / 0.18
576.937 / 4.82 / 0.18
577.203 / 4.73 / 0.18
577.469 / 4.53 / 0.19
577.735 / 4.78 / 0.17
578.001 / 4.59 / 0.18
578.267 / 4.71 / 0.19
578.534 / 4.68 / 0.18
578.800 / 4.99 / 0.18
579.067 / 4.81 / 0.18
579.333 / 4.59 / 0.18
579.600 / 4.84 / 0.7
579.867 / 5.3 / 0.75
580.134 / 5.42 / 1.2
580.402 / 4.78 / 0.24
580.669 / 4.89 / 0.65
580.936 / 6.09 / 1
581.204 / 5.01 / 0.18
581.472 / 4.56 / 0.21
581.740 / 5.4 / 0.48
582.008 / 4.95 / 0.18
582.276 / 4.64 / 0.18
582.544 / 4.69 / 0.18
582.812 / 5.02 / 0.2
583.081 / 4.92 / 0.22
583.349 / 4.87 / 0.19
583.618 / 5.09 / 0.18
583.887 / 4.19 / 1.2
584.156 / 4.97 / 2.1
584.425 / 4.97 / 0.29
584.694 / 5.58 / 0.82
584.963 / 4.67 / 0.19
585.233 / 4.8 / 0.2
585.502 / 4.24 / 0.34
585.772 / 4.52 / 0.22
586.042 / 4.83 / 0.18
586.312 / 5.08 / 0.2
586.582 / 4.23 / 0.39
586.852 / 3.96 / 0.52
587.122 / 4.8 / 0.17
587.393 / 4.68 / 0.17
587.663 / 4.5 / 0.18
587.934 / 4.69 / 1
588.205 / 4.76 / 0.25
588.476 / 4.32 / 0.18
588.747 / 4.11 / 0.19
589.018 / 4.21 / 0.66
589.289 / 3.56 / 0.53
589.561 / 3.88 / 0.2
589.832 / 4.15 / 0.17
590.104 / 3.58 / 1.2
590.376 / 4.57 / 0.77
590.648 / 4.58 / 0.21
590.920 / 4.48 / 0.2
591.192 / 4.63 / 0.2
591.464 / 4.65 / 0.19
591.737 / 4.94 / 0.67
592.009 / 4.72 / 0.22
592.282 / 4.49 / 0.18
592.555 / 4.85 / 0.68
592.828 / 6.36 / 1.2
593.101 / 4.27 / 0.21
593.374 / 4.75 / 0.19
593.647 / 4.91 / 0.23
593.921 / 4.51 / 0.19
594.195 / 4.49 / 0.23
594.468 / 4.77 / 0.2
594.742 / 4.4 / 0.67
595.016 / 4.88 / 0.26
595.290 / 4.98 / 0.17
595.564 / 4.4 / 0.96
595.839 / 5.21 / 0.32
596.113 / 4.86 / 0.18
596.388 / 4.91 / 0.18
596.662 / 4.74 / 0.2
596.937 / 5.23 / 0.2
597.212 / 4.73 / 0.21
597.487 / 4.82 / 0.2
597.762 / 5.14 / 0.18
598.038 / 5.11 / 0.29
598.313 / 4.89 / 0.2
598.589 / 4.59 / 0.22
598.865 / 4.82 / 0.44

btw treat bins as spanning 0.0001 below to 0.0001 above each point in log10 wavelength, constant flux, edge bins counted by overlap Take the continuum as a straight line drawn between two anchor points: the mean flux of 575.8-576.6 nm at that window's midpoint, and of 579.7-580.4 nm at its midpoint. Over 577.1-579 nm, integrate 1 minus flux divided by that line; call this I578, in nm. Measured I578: 0.12 nm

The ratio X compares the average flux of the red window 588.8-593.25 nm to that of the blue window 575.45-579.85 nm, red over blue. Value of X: 0.9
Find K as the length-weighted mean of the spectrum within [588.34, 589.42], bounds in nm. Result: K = 4.05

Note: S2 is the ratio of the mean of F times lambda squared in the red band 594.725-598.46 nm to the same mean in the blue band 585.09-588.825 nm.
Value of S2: 1.1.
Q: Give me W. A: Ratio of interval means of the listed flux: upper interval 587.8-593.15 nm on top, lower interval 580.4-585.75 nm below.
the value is 0.92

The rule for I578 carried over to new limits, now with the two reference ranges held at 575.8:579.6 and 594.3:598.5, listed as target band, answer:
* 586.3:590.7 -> 0.465 nm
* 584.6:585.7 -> 0.004 nm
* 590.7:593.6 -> 0.017 nm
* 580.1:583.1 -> -0.156 nm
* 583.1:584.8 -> -0.051 nm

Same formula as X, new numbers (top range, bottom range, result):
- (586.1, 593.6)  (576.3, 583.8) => 0.92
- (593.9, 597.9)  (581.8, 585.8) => 1.00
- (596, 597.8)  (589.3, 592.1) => 1.12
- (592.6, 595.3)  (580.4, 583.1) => 0.96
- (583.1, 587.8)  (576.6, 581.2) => 0.96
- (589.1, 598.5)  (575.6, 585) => 0.96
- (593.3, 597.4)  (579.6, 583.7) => 0.95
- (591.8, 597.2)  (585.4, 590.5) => 1.11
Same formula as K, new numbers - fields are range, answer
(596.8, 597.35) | 4.98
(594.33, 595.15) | 4.68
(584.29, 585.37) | 5.01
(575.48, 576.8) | 4.77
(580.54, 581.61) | 5.14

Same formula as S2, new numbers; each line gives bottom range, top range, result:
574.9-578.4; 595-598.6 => 1.11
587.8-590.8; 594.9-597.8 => 1.19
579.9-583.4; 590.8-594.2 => 0.99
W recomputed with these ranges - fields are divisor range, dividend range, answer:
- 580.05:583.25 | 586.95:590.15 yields 0.85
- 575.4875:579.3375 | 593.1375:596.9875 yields 1.00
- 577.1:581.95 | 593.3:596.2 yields 0.96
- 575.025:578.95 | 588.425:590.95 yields 0.87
